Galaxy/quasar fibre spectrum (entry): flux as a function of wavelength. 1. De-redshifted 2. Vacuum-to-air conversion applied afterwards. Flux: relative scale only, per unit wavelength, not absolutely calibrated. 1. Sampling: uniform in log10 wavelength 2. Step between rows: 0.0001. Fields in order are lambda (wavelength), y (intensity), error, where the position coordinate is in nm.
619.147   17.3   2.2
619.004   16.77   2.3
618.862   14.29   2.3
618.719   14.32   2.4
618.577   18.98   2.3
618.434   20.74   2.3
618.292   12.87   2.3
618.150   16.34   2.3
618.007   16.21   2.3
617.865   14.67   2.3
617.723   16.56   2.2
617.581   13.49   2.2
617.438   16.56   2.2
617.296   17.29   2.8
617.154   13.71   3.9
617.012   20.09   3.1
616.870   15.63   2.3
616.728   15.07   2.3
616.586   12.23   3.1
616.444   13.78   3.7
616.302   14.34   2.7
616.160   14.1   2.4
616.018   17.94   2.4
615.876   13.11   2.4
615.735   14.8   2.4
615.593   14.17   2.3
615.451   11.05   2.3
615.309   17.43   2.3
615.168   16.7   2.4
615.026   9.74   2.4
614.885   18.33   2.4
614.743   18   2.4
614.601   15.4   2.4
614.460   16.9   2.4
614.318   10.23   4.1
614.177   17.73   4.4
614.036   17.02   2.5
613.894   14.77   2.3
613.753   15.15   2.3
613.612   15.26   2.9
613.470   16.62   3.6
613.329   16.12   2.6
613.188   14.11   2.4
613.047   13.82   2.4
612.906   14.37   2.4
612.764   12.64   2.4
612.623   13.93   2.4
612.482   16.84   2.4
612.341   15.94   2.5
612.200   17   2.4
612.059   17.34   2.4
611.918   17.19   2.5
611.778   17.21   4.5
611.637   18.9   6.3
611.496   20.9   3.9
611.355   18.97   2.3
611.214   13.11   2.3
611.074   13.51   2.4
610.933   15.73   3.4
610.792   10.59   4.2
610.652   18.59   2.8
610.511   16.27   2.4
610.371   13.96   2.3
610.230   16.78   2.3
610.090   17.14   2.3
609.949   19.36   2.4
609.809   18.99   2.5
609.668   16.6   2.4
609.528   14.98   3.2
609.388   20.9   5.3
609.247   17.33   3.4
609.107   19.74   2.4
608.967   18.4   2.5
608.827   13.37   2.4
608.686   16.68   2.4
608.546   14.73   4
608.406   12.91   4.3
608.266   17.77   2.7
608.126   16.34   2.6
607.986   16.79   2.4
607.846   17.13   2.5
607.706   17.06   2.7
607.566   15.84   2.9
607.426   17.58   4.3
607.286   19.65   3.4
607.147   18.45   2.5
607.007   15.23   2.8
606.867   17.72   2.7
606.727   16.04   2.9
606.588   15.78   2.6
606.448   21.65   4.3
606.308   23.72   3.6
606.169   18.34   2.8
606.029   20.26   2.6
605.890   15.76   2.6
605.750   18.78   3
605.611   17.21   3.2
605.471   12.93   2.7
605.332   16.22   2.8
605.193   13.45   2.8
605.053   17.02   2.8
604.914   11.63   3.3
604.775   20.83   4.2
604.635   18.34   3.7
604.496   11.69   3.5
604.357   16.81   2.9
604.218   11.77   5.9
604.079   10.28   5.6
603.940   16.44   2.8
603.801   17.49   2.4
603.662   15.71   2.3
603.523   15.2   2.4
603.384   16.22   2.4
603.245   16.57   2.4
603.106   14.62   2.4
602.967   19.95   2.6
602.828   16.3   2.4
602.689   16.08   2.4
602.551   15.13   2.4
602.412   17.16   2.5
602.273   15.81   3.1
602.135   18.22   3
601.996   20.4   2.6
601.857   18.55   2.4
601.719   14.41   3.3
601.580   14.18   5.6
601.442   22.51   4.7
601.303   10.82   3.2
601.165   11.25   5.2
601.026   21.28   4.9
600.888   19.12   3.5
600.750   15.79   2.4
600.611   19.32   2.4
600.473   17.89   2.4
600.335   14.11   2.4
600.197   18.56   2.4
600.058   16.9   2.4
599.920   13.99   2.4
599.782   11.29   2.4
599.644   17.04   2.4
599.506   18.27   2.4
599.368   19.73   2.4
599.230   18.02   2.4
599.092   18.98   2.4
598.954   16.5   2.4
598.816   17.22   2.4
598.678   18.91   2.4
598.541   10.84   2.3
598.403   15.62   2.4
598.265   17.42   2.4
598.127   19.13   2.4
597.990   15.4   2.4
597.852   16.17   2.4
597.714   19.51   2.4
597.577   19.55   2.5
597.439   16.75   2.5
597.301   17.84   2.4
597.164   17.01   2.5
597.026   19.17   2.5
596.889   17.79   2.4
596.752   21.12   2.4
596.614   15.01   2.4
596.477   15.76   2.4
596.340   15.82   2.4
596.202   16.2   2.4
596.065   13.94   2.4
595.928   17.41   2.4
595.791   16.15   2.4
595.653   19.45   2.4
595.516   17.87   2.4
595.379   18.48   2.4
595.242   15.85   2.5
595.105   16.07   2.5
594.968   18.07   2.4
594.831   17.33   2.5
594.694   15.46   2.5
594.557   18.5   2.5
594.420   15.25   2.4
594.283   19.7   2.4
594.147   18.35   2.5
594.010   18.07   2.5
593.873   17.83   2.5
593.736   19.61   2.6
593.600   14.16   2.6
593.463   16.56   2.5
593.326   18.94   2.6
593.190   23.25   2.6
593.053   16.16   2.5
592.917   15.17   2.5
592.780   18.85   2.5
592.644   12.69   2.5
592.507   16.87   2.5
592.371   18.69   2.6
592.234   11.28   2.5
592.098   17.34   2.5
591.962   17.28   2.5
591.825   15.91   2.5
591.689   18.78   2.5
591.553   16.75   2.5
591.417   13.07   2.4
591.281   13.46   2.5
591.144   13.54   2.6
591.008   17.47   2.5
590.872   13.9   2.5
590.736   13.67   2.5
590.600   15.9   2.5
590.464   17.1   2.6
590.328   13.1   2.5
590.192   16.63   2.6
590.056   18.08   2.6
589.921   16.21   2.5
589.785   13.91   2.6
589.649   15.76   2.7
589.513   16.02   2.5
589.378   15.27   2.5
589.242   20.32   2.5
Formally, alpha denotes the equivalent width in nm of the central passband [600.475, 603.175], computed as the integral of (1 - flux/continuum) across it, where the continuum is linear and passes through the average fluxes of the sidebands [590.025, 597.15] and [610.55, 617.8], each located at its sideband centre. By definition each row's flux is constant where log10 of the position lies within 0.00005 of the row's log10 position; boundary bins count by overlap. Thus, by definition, -0.116 nm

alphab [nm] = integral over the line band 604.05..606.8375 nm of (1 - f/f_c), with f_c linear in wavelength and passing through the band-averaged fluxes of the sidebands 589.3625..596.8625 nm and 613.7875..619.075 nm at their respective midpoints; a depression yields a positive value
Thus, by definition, -0.10 nm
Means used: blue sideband 16.5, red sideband 15.4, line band 16.5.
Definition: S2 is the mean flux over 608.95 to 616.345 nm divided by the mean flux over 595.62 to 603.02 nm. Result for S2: 0.94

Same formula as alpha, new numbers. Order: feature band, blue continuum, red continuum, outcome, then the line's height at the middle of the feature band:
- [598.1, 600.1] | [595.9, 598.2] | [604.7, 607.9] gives 0.08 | 17.3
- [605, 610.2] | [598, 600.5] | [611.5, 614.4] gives -0.37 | 16.1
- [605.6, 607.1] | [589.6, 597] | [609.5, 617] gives -0.22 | 16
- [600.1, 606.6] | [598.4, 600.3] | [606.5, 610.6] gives 0.03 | 16.7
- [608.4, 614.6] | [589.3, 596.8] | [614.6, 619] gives -0.18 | 15.7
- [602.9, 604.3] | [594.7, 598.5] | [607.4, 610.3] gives 0.13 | 17.1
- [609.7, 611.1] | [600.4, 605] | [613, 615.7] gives -0.06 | 15.6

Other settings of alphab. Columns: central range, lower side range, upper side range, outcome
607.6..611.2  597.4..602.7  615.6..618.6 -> -0.056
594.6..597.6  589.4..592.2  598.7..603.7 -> -0.174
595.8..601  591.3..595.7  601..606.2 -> -0.129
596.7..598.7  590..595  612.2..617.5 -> -0.146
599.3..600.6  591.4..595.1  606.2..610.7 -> 0.047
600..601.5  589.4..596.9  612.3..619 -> -0.081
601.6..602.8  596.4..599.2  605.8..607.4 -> 0.068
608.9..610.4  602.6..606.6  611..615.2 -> -0.158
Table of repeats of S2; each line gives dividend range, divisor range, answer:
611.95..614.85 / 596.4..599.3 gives 0.90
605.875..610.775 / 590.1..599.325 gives 1.03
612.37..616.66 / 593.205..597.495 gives 0.86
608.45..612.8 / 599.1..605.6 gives 1.02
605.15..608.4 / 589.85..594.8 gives 1.05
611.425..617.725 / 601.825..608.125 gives 0.93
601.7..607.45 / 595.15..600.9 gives 0.98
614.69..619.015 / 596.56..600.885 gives 0.90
